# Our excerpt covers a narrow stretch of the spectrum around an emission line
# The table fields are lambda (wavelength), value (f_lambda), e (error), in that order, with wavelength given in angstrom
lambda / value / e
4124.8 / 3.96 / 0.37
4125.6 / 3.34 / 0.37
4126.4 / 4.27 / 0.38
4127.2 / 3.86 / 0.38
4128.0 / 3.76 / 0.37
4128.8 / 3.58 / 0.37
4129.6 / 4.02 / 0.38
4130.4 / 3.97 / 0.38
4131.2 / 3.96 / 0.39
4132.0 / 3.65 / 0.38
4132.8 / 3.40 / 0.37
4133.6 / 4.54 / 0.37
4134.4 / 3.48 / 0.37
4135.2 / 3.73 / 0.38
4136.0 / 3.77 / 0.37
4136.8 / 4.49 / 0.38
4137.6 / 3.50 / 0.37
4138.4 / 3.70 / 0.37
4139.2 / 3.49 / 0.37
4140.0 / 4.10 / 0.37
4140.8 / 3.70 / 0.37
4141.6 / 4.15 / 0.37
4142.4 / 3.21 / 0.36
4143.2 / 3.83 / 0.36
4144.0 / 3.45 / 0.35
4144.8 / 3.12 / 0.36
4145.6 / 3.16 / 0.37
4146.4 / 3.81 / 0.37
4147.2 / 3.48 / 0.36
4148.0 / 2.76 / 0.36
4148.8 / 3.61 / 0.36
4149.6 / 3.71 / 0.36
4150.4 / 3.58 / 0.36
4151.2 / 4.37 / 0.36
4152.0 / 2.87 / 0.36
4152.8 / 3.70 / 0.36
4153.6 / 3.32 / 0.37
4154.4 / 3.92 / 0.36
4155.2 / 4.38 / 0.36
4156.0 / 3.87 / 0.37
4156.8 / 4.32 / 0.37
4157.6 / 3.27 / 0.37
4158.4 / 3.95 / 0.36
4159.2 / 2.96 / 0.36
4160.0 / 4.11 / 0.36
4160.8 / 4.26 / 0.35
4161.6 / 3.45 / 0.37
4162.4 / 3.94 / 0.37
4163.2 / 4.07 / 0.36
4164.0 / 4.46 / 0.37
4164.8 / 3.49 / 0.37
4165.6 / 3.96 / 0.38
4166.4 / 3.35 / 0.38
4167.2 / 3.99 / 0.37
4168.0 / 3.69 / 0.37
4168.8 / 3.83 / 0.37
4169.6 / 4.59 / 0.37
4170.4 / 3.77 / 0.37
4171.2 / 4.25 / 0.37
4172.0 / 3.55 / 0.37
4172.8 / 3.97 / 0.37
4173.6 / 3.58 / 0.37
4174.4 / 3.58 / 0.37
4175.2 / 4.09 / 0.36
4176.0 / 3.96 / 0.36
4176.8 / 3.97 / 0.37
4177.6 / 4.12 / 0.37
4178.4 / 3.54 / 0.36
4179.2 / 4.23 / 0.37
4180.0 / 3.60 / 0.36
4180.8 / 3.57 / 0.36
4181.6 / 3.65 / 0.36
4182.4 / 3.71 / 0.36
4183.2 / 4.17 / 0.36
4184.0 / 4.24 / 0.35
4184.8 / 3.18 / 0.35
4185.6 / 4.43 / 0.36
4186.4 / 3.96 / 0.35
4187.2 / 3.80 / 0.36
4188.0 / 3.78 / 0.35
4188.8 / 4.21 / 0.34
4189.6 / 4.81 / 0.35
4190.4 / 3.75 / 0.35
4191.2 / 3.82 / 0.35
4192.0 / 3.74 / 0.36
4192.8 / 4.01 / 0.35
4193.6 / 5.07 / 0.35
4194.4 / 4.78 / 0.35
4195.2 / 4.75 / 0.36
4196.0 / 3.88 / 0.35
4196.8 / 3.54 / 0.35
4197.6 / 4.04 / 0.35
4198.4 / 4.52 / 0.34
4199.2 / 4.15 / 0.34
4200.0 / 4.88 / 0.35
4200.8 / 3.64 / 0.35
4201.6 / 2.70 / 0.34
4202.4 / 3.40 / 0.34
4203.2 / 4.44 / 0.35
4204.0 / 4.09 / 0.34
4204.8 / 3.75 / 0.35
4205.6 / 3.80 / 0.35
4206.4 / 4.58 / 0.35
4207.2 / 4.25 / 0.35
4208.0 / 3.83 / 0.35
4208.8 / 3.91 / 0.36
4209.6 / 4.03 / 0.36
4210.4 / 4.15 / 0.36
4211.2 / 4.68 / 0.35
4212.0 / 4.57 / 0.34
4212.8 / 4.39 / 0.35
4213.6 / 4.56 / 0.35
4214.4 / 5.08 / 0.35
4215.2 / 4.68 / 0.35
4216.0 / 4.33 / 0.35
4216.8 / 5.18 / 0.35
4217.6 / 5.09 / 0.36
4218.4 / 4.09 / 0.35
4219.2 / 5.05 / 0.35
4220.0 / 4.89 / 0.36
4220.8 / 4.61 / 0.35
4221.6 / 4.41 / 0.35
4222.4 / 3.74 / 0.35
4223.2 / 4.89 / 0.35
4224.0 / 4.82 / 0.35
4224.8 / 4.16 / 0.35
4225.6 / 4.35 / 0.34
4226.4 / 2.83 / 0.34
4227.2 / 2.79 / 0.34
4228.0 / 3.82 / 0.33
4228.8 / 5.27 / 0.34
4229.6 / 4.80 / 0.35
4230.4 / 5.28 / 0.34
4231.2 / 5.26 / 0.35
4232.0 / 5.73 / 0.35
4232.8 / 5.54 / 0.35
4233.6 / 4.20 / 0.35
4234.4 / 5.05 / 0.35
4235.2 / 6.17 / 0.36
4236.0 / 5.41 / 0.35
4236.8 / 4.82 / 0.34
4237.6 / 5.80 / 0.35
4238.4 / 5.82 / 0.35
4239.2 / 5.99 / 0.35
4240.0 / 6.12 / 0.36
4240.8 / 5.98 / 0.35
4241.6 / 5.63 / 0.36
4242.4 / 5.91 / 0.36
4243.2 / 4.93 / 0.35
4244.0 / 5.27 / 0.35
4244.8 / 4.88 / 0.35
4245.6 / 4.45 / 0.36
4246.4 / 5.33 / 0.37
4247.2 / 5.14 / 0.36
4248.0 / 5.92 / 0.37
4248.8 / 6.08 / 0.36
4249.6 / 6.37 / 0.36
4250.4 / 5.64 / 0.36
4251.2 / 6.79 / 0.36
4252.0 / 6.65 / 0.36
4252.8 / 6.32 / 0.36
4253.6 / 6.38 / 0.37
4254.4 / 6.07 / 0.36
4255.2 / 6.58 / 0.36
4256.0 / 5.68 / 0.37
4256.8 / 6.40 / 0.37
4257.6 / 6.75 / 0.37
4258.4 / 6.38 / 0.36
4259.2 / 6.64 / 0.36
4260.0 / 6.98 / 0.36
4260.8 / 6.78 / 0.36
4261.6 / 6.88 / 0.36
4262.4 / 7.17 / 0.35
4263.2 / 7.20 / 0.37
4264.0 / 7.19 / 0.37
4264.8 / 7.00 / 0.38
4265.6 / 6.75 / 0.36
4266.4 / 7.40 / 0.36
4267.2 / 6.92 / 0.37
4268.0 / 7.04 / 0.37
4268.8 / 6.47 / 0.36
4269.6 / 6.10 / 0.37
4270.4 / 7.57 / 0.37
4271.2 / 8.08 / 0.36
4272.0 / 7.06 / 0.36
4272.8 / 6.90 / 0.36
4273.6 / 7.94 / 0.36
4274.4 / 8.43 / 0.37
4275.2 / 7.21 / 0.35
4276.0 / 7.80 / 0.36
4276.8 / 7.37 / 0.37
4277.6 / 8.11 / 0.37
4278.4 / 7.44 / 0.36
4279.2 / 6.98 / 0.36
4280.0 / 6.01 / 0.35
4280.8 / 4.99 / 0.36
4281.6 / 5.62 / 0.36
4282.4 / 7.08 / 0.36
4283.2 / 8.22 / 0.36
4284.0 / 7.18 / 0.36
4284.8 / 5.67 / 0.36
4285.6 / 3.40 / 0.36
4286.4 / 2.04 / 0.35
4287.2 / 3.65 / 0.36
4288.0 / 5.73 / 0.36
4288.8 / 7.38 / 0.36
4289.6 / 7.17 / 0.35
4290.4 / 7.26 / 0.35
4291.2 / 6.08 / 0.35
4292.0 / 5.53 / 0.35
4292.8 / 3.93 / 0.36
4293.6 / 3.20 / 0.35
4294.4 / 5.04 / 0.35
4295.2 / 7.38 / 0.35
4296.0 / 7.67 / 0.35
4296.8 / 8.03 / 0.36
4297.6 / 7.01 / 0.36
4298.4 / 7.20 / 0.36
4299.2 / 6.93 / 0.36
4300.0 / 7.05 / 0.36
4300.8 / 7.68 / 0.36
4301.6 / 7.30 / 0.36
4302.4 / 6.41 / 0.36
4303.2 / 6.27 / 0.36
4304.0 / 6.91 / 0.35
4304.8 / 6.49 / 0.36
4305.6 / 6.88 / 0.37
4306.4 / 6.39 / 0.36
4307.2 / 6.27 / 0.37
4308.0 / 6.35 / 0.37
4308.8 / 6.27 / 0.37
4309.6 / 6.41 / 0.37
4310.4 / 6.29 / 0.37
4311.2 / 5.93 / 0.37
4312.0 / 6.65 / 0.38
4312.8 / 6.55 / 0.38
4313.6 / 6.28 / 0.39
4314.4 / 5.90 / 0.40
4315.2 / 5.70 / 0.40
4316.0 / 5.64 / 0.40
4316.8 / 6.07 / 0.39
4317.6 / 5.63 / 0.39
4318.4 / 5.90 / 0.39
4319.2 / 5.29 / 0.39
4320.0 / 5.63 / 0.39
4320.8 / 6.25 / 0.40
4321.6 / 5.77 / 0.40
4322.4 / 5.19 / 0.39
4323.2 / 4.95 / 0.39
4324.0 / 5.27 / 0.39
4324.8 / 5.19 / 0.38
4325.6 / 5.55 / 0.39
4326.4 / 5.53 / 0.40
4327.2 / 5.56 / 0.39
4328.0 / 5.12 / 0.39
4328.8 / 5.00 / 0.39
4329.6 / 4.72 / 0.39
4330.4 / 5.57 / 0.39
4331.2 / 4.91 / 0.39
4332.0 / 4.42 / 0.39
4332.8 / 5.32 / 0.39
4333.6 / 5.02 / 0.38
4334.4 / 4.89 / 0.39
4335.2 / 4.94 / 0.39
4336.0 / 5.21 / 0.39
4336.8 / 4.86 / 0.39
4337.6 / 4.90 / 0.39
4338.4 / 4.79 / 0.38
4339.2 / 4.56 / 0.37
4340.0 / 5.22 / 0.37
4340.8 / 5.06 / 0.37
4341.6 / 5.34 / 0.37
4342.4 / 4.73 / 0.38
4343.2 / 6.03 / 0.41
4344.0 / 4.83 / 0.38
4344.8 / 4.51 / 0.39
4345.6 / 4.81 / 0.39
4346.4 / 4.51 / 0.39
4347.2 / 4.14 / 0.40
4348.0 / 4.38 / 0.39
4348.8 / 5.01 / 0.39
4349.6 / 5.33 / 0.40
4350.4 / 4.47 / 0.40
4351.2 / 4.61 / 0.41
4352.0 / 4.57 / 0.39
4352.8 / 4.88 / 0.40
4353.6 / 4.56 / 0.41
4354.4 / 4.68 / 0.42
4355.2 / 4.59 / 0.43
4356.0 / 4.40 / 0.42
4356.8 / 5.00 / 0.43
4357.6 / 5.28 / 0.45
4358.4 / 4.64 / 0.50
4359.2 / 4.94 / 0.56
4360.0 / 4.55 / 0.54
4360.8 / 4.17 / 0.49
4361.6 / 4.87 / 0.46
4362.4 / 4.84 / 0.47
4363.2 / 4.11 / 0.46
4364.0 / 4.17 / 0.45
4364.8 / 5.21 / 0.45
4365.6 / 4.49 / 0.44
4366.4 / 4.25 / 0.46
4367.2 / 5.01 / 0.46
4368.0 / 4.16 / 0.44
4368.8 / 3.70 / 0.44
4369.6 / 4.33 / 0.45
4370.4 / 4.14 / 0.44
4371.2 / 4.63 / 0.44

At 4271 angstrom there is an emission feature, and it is C IV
